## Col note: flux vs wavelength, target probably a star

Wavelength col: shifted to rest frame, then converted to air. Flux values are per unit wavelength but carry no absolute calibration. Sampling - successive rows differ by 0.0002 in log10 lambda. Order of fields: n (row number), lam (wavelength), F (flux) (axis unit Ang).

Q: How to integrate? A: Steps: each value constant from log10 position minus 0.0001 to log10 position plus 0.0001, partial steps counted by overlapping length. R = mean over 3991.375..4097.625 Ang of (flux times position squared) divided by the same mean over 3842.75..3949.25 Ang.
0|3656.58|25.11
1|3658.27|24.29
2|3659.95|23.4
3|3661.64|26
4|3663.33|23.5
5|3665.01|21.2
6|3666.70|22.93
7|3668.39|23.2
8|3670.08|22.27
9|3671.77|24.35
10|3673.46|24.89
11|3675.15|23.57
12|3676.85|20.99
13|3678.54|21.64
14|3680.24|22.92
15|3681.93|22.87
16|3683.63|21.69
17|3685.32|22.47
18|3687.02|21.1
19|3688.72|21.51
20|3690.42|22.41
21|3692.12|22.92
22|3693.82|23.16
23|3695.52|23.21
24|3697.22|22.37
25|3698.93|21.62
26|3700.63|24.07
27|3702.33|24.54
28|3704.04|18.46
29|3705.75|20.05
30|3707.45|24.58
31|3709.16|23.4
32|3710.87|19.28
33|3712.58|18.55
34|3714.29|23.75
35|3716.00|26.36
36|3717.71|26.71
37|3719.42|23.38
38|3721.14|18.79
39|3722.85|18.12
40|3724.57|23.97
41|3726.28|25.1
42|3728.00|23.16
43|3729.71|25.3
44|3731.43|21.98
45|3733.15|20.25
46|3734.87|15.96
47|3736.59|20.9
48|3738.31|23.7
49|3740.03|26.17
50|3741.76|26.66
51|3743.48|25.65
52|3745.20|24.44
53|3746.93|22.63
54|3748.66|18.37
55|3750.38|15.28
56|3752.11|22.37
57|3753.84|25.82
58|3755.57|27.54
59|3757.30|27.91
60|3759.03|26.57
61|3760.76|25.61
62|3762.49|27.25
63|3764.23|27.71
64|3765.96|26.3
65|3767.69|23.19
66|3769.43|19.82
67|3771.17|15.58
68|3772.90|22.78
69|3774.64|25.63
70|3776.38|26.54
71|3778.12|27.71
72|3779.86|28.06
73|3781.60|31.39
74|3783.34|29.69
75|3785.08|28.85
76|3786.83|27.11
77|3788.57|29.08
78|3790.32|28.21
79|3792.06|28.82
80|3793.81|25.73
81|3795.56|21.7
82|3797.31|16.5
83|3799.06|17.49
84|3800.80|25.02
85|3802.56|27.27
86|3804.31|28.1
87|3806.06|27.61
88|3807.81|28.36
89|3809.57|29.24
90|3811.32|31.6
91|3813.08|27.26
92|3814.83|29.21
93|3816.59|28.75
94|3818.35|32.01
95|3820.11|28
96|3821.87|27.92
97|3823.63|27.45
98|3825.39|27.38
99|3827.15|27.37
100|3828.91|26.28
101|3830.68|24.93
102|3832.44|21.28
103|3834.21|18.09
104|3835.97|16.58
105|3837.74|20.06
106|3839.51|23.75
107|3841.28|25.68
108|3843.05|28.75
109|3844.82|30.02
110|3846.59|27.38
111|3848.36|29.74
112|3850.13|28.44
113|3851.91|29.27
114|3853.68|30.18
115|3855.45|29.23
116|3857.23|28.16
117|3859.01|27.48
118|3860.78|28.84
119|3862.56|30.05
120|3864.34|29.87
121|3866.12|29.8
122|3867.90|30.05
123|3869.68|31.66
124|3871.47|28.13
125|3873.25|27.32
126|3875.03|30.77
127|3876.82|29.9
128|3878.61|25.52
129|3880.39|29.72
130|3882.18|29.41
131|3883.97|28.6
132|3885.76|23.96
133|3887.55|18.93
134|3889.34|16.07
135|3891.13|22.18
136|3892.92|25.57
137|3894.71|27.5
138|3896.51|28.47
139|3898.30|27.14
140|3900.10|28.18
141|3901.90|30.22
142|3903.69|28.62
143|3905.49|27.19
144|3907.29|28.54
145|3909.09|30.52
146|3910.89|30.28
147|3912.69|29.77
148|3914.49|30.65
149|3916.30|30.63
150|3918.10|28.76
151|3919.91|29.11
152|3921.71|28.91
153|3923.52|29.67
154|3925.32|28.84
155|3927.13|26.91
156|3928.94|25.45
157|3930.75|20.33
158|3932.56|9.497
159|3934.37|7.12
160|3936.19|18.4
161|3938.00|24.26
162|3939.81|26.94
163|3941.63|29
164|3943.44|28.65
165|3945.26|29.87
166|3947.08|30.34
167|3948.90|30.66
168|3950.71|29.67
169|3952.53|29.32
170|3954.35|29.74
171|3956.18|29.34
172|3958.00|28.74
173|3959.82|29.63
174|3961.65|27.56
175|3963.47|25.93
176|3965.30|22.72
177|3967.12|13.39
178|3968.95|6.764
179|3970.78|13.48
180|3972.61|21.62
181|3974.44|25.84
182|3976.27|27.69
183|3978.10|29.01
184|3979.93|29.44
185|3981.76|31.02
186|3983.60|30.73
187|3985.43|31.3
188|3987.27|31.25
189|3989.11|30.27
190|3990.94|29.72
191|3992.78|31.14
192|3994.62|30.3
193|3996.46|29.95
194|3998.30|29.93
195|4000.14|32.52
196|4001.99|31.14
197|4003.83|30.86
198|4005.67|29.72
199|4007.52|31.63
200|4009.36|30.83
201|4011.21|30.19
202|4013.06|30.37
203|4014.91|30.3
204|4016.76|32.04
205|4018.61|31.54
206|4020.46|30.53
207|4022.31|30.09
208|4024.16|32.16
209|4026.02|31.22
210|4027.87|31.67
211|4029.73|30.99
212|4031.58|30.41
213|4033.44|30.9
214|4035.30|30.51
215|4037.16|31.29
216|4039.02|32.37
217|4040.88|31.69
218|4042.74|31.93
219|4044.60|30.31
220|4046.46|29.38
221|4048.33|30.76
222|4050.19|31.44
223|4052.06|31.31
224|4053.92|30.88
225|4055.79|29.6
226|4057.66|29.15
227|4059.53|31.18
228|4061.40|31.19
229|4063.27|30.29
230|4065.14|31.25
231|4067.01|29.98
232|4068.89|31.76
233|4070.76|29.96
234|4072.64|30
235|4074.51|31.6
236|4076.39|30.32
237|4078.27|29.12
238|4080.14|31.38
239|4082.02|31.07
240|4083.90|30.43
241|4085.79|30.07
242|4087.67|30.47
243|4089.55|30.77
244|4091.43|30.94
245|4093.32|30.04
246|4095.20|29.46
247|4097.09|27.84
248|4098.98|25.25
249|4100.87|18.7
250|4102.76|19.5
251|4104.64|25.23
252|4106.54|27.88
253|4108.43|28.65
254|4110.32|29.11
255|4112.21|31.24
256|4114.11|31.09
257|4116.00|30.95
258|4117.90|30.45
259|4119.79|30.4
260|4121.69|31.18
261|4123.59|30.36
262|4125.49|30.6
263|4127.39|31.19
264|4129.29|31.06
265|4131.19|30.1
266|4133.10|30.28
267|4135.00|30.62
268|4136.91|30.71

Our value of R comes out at 1.2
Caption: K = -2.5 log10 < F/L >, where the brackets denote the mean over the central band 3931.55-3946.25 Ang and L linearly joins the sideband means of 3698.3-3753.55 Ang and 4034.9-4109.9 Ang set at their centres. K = 0.23 mag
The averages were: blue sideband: 22.3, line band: 21.8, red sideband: 29.6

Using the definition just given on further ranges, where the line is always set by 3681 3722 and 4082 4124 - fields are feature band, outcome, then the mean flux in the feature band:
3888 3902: 0.01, 25.2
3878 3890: 0.02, 24.7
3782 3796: -0.17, 27.7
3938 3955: -0.11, 29.1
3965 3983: 0.20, 22.2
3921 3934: 0.11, 23.5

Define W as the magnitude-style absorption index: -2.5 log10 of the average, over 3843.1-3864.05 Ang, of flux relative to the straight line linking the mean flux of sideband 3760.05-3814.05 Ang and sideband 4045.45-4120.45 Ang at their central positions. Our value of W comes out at -0.09 mag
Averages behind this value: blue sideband 26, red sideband 29.5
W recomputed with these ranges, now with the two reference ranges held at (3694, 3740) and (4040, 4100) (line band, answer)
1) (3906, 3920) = -0.115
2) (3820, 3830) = -0.107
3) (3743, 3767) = -0.061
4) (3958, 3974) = 0.321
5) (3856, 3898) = -0.057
